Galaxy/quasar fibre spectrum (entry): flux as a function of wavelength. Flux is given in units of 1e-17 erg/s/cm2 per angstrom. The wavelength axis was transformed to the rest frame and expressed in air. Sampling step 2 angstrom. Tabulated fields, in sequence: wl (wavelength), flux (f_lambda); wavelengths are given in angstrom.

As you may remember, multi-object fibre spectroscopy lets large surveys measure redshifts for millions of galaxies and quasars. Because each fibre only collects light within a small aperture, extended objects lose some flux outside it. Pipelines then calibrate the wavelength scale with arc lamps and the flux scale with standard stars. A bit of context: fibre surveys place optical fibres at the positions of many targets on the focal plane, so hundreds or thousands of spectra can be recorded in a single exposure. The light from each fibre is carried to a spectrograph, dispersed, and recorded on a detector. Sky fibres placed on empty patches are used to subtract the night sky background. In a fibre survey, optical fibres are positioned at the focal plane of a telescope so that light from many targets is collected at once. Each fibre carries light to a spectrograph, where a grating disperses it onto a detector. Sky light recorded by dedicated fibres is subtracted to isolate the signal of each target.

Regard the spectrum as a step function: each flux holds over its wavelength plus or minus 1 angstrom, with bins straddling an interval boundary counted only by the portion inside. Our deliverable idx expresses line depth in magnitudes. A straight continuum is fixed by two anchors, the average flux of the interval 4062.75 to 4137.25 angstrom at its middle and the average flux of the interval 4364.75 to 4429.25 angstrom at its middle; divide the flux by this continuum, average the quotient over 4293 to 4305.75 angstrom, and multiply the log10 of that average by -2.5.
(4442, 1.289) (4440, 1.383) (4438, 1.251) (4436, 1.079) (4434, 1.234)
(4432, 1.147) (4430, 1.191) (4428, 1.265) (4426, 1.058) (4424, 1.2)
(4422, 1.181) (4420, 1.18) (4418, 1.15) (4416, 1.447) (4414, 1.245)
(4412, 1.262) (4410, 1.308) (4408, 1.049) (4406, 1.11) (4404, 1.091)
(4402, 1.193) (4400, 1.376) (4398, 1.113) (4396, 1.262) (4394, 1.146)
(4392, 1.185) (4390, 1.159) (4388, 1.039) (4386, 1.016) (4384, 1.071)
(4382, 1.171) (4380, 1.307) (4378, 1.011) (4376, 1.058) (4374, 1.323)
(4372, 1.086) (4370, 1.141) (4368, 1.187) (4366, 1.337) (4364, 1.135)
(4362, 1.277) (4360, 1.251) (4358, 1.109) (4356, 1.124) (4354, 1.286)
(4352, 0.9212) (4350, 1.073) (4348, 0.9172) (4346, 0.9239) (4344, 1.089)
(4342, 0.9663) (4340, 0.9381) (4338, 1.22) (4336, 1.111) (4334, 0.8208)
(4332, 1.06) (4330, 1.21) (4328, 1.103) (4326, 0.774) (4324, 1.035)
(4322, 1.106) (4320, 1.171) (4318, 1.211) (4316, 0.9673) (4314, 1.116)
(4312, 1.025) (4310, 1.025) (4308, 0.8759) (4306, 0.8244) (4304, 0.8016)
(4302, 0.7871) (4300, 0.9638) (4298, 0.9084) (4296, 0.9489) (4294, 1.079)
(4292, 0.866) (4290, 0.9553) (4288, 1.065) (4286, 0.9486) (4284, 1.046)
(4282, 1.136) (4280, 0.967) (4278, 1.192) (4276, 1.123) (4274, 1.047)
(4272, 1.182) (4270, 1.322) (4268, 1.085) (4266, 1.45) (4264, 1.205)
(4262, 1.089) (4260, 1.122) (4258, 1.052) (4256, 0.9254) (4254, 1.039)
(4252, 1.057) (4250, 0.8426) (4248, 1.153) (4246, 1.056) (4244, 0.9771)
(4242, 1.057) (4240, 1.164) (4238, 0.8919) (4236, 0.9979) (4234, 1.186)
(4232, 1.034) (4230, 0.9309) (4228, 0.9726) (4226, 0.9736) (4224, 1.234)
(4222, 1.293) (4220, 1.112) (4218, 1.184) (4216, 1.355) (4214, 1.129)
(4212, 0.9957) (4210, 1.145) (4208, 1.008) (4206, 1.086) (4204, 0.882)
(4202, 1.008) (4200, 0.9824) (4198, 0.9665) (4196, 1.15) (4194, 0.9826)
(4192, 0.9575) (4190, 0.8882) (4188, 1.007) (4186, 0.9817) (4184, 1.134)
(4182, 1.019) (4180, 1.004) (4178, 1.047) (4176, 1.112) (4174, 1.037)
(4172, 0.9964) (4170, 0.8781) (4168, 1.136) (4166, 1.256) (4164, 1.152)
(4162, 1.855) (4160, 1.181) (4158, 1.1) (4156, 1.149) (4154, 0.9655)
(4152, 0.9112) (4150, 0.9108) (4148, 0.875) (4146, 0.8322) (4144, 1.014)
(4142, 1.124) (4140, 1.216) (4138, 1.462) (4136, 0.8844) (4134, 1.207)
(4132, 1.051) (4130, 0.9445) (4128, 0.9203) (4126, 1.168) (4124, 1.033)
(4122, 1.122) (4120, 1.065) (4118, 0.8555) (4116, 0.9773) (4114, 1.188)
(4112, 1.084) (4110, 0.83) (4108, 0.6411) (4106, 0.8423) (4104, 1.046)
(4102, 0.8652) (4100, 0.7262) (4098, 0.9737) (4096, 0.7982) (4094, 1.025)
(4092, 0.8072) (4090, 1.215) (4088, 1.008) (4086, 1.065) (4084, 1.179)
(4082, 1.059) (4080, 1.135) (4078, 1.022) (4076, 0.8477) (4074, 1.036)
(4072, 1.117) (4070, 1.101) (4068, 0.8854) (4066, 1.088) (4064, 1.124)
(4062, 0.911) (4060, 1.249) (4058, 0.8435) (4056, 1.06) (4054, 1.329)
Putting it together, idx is 0.23 mag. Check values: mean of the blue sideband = 1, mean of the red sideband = 1.18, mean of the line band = 0.909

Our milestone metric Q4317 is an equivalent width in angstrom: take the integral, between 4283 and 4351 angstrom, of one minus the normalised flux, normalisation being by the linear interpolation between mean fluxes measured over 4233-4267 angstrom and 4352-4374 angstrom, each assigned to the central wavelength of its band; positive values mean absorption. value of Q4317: 8.5 angstrom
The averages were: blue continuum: 1.07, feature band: 0.998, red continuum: 1.19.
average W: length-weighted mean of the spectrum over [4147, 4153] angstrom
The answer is 0.899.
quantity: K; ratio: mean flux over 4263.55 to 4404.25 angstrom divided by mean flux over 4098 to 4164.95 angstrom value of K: 1.05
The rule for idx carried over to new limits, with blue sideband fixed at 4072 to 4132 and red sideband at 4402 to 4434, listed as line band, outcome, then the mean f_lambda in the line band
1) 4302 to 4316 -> 0.20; 0.935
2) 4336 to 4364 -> 0.06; 1.09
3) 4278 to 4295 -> 0.09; 1.02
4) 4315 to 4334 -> 0.07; 1.06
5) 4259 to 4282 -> -0.06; 1.16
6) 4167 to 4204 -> 0.03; 1.01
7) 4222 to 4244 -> 0.02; 1.05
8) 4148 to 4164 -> -0.12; 1.14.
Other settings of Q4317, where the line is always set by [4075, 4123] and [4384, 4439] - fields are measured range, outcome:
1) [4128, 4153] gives -0.75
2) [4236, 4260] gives 1.11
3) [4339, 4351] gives 1.61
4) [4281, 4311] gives 4.22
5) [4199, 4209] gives 0.48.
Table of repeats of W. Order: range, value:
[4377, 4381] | 1.16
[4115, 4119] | 0.916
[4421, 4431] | 1.18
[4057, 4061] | 1.05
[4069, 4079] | 1.02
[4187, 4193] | 0.951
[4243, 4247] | 1.02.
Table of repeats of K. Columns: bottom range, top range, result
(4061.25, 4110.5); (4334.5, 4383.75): 1.15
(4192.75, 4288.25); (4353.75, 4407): 1.08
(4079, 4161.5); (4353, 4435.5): 1.16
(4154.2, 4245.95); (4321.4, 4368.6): 1.00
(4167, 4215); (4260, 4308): 1.02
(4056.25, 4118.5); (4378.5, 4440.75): 1.20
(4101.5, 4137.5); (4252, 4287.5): 1.12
